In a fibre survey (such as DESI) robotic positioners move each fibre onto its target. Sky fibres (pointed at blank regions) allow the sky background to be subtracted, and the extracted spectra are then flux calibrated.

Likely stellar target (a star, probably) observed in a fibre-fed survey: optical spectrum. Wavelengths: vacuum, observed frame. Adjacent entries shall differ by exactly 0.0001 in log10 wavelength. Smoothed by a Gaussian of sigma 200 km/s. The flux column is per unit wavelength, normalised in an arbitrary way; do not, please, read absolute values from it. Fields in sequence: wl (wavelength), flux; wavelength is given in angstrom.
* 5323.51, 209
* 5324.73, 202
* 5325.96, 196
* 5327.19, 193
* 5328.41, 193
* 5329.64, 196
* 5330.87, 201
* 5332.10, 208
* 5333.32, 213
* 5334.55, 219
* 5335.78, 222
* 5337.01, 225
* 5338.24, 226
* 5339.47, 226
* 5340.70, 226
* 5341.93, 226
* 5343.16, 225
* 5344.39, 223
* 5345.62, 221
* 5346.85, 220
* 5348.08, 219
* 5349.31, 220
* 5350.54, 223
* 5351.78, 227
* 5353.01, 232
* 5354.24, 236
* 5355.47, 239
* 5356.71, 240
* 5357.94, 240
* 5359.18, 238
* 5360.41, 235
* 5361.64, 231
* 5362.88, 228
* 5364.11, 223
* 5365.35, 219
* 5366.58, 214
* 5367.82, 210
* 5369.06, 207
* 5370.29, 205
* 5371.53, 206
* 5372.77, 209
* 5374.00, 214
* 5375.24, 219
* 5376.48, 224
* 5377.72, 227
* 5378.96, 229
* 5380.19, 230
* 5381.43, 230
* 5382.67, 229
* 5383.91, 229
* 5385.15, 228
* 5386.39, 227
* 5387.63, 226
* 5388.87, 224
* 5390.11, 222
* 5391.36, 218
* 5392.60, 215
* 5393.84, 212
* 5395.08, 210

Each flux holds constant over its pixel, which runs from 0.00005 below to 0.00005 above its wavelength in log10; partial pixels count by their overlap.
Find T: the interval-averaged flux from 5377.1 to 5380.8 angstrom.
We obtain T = 229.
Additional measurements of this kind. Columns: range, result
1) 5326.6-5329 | 194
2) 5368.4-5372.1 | 206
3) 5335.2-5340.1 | 225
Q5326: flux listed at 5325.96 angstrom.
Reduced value 196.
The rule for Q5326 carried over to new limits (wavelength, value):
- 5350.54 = 223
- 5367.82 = 210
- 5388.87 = 224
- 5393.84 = 212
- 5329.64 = 196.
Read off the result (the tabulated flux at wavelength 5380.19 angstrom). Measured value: 230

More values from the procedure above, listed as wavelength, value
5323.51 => 209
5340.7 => 226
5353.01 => 232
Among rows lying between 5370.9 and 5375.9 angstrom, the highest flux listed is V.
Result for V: 219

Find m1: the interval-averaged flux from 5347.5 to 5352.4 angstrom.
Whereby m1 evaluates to 222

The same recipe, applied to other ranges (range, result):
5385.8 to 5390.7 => 225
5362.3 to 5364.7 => 226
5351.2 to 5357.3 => 235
